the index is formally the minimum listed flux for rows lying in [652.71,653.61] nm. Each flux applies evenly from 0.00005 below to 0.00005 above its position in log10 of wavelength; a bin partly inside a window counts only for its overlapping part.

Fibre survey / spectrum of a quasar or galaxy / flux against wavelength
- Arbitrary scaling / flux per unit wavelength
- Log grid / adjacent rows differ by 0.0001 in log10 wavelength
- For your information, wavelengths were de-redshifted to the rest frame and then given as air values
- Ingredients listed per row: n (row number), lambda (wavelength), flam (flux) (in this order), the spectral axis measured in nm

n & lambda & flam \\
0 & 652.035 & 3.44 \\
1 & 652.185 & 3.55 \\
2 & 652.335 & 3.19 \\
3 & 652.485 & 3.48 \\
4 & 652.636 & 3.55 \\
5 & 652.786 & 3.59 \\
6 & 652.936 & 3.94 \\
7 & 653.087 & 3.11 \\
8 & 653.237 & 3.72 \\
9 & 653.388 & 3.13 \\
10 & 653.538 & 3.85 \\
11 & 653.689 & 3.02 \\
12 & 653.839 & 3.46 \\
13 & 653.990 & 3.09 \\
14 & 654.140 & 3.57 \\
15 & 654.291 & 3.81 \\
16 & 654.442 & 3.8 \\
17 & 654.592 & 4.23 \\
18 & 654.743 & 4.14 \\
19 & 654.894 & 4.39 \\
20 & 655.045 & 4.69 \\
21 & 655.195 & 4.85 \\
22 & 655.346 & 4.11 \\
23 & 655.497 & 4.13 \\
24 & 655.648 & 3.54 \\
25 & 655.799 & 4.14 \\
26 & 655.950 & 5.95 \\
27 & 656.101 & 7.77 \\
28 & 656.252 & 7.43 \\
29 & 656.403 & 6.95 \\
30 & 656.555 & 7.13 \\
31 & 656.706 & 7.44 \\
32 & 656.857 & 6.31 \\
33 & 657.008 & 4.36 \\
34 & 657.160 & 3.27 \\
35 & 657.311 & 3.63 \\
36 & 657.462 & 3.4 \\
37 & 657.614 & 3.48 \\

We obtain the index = 3.11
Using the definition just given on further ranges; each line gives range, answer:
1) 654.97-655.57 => 4.11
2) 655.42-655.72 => 3.54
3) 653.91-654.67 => 3.09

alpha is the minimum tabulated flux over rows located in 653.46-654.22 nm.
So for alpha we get 3.02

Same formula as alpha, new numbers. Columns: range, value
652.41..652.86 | 3.48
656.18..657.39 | 3.27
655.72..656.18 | 4.14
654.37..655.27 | 3.8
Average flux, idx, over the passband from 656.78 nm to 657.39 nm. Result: 4.4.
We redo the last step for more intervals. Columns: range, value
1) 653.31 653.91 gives 3.37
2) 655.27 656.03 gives 4.39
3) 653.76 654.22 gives 3.38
